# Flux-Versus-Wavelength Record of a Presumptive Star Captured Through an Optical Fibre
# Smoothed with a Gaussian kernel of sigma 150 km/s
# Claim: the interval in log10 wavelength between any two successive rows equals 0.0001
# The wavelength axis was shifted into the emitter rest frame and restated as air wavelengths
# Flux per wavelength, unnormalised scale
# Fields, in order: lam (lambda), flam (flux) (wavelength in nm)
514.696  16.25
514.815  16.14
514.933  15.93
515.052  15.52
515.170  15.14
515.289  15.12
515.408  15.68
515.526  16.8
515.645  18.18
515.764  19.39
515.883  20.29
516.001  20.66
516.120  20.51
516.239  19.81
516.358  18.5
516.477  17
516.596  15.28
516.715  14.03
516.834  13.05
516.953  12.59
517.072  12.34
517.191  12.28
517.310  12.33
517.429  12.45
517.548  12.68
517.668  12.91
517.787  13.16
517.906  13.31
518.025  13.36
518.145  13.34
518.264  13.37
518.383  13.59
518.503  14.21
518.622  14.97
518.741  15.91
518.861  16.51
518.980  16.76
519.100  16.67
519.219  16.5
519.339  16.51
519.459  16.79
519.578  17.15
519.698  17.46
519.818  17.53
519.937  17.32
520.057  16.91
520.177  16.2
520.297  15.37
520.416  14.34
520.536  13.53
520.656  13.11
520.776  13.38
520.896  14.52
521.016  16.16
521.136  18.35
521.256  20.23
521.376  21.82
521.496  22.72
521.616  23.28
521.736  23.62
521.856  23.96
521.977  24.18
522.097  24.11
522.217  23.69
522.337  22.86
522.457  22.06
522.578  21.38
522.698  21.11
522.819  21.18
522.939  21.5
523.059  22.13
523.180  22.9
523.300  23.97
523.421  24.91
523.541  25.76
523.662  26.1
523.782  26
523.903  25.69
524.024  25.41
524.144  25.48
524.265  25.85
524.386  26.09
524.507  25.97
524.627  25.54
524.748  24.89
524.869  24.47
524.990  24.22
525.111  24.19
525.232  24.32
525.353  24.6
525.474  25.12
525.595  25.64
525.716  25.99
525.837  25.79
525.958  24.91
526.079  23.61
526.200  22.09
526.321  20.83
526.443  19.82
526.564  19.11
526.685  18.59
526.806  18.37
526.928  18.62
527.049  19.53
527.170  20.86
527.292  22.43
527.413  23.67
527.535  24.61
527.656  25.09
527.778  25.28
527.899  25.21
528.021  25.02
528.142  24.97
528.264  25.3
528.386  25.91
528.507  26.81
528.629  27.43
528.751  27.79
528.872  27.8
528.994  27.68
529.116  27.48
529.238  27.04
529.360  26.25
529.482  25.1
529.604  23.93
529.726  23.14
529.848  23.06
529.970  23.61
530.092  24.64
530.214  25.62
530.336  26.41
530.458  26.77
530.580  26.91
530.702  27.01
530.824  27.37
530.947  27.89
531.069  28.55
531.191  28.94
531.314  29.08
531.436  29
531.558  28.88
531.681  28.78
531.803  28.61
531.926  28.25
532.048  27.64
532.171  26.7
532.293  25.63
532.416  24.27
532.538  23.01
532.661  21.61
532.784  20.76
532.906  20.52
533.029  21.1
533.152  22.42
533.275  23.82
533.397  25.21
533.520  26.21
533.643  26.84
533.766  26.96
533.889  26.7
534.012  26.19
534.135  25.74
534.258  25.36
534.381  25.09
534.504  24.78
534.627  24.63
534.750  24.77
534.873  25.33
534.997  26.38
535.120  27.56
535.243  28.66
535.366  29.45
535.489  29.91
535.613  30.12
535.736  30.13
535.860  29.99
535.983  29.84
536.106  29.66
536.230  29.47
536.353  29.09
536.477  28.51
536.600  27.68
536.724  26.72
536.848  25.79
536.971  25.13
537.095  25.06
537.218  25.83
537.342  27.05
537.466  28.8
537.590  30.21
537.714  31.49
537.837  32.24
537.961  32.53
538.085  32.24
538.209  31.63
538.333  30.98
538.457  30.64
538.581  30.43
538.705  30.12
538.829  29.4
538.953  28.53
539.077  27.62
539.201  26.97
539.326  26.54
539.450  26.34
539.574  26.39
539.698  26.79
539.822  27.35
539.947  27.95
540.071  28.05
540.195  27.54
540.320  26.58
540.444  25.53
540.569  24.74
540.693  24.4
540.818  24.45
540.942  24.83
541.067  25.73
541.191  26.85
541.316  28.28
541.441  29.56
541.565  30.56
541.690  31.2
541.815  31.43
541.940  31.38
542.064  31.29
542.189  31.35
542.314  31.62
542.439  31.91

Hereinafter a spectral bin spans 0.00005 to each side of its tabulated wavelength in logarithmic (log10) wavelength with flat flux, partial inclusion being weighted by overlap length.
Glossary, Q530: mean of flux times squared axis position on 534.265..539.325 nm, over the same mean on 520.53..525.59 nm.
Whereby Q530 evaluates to 1.3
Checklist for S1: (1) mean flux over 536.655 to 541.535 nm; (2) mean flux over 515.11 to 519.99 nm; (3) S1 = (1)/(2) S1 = 1.8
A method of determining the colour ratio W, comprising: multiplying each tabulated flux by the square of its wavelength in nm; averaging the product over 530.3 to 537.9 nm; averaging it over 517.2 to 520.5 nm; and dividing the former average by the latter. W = 1.90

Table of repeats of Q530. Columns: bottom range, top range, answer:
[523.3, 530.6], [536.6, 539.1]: 1.24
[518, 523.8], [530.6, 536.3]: 1.47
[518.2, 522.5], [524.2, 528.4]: 1.34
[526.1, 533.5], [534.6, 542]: 1.17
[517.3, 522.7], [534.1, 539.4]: 1.75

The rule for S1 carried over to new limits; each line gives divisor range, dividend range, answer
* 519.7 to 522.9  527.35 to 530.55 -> 1.33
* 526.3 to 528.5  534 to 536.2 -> 1.22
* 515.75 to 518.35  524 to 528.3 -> 1.57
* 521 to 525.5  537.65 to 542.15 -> 1.21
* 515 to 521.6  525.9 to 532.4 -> 1.58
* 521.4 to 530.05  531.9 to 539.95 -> 1.13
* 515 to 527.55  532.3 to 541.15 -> 1.39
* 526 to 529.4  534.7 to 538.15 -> 1.20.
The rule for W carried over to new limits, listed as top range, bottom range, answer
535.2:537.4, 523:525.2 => 1.18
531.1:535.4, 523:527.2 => 1.13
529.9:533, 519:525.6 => 1.27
